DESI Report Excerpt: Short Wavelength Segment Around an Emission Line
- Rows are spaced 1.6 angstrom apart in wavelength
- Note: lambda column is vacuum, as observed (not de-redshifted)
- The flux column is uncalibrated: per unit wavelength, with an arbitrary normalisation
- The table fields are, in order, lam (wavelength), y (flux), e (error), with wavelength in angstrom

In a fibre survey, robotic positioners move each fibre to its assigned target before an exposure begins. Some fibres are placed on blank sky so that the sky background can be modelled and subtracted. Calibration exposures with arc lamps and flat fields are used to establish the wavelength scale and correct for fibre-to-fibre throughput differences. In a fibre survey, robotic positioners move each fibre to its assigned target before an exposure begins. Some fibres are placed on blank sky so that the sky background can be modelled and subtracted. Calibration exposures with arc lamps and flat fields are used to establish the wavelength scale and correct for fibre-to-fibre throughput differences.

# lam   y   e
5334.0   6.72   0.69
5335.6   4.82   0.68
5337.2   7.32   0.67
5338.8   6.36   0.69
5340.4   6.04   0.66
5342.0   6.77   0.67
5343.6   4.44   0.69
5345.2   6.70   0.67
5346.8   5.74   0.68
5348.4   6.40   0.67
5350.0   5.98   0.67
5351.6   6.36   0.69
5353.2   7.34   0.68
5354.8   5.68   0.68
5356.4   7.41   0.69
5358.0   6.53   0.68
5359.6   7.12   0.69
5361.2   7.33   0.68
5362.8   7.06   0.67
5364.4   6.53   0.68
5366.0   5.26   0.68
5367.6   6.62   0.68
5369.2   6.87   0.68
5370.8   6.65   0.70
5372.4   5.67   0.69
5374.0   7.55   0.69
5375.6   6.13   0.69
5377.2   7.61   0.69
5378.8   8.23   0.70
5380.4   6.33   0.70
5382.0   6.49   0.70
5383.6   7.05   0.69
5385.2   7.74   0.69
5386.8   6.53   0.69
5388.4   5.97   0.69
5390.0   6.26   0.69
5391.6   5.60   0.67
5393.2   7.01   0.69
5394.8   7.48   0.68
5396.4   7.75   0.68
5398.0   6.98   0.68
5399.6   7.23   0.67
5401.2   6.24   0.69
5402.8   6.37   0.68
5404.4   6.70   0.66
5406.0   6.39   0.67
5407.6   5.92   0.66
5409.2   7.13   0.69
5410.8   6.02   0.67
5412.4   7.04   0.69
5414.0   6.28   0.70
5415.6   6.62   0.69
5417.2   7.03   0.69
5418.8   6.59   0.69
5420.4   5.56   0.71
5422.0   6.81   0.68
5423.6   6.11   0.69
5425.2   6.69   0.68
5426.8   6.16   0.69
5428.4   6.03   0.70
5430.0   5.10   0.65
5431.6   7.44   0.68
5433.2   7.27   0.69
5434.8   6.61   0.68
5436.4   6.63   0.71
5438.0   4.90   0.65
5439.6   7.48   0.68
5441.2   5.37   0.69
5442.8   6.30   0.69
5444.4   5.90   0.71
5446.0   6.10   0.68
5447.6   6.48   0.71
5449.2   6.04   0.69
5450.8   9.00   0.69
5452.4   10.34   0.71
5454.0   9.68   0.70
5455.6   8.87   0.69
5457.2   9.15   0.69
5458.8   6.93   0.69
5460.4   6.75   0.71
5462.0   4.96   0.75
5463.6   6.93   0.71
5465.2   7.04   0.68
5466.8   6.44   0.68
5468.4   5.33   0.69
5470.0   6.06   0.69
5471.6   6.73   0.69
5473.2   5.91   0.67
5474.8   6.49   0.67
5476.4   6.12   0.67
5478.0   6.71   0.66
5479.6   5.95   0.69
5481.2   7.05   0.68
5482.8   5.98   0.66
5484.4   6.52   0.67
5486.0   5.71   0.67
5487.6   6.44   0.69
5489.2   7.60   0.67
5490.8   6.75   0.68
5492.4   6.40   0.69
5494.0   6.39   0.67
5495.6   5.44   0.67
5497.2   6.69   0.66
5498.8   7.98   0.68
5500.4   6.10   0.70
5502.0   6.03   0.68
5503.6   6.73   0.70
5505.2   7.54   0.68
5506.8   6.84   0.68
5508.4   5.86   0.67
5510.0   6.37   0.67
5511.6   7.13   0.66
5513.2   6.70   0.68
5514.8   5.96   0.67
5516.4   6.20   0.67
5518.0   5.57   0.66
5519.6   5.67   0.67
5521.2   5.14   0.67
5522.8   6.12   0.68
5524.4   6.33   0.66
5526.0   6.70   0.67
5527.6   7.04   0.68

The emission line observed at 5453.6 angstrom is Hbeta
